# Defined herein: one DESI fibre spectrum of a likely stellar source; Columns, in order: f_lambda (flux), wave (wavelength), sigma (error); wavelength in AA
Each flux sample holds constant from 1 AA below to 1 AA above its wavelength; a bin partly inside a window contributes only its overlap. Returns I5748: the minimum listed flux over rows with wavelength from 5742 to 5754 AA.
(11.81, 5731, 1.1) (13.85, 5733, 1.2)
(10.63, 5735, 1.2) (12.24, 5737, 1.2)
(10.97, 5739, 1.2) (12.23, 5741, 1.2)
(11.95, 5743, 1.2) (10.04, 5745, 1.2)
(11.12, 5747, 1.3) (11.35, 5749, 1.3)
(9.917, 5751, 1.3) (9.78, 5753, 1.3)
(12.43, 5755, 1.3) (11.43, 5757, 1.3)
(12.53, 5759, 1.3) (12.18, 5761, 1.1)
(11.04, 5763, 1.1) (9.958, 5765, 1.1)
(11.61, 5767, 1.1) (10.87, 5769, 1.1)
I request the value 9.78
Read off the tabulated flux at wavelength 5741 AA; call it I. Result 12.23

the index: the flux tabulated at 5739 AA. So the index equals 10.97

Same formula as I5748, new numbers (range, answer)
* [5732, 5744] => 10.63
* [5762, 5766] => 9.958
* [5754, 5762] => 11.43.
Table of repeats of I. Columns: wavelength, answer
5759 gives 12.53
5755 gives 12.43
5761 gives 12.18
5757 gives 11.43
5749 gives 11.35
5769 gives 10.87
